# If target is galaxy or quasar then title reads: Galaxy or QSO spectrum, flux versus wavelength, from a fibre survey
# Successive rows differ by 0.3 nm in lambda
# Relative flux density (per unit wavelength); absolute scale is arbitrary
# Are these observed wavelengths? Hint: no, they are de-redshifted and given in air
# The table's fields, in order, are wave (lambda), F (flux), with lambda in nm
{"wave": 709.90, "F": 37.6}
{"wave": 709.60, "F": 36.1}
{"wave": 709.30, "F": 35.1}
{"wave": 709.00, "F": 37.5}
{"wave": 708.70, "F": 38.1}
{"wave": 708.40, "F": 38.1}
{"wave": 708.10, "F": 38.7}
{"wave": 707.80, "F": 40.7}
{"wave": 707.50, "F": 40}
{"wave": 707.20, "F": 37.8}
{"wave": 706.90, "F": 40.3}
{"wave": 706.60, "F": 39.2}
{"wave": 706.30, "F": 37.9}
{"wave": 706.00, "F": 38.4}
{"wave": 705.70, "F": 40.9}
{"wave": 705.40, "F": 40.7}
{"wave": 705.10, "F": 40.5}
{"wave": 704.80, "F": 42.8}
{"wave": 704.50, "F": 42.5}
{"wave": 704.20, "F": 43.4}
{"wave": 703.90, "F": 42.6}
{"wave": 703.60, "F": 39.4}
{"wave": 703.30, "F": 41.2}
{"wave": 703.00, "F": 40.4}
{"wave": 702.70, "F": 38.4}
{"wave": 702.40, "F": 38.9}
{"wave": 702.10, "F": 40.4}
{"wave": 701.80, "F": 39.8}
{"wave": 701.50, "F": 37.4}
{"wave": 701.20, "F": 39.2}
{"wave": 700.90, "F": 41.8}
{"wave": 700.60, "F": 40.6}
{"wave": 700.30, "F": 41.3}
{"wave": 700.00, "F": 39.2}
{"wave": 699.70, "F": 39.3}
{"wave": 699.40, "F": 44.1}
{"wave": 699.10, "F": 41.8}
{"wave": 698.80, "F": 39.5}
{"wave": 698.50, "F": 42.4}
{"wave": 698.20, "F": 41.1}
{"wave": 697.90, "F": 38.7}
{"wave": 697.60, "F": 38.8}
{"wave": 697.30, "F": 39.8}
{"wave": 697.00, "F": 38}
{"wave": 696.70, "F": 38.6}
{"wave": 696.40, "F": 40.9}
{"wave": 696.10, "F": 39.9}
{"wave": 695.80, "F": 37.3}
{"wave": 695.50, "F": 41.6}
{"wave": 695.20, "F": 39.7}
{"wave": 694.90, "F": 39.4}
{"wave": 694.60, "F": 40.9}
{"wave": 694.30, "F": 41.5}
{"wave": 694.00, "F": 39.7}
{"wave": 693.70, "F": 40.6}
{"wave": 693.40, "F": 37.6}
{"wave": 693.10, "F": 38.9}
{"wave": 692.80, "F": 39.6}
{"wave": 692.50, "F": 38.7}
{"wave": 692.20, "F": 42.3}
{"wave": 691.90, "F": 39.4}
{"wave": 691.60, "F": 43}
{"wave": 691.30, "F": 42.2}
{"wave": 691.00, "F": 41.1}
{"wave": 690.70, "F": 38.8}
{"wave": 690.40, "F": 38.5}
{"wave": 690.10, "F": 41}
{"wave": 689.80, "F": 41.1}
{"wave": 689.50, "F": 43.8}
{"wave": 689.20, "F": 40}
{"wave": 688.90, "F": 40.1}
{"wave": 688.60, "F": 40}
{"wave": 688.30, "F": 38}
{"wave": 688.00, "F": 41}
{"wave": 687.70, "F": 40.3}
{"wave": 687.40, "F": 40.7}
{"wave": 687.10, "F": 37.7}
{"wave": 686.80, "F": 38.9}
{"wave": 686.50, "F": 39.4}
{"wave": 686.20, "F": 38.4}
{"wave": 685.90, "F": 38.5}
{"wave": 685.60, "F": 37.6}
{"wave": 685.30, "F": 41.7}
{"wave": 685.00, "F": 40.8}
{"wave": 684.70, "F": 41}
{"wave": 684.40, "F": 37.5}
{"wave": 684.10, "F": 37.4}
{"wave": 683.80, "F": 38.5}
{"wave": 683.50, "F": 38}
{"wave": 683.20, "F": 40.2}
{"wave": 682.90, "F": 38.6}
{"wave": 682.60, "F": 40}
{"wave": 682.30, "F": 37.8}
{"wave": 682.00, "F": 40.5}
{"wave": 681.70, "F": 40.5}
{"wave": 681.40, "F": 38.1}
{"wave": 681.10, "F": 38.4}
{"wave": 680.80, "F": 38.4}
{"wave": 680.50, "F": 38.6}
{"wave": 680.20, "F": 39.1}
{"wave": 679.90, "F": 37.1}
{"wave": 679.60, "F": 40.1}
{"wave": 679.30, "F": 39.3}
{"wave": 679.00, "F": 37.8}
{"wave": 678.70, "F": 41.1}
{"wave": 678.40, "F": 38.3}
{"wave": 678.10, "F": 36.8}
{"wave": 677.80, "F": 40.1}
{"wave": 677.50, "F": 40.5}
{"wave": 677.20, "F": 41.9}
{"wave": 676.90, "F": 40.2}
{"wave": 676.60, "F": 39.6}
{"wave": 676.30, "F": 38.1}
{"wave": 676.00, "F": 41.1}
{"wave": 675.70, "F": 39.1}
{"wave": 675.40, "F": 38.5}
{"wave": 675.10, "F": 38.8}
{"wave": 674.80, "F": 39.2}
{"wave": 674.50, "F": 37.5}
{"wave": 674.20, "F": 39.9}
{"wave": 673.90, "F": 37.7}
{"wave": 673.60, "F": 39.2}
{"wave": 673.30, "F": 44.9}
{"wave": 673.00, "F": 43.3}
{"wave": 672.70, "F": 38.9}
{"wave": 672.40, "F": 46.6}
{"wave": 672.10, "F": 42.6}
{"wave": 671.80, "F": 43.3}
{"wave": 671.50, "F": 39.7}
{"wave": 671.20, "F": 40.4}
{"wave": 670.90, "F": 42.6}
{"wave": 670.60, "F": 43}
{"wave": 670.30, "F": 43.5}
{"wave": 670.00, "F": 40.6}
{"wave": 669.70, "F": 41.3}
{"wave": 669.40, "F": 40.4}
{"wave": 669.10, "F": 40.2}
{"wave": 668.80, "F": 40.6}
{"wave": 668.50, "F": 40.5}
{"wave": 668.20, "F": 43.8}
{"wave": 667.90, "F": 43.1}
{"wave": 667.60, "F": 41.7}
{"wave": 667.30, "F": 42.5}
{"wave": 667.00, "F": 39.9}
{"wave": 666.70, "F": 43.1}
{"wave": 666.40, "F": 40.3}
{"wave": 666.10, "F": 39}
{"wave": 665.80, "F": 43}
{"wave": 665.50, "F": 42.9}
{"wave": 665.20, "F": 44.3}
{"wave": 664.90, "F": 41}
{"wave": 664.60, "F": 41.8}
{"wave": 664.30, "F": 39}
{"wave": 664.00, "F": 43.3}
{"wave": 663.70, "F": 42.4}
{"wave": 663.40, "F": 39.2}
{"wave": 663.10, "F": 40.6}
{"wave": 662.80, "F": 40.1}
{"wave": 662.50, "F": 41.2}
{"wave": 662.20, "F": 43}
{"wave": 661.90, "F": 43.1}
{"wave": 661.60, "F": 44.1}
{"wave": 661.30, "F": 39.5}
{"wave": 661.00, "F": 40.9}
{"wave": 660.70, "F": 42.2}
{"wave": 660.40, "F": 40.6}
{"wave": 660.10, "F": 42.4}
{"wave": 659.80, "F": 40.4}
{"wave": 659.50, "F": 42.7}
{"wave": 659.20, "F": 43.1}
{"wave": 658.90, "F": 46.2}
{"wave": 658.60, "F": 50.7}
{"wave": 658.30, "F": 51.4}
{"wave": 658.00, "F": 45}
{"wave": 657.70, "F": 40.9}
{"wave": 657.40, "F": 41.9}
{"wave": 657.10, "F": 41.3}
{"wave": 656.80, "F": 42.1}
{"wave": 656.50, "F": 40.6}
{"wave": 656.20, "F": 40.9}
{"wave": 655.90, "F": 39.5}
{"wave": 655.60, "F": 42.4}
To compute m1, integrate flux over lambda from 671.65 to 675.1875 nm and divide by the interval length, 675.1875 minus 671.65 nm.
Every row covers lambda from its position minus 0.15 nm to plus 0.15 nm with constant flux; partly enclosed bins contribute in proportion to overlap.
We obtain 41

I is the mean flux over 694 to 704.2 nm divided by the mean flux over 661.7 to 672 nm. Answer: 0.96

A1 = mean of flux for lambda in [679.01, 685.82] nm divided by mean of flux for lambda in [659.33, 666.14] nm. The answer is 0.94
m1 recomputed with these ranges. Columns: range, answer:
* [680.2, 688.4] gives 39.1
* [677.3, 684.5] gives 38.9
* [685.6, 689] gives 39.3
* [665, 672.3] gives 41.8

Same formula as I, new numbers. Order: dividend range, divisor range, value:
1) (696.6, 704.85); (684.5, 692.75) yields 1.01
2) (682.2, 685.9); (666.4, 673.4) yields 0.93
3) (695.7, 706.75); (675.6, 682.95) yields 1.02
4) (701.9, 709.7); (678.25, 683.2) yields 1.02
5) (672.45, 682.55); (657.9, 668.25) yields 0.93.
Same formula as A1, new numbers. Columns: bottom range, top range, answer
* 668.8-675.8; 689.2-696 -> 0.98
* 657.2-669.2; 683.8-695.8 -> 0.94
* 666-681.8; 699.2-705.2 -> 1.01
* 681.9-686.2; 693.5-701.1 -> 1.03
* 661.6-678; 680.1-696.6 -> 0.96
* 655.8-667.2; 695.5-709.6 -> 0.94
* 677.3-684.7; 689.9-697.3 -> 1.03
